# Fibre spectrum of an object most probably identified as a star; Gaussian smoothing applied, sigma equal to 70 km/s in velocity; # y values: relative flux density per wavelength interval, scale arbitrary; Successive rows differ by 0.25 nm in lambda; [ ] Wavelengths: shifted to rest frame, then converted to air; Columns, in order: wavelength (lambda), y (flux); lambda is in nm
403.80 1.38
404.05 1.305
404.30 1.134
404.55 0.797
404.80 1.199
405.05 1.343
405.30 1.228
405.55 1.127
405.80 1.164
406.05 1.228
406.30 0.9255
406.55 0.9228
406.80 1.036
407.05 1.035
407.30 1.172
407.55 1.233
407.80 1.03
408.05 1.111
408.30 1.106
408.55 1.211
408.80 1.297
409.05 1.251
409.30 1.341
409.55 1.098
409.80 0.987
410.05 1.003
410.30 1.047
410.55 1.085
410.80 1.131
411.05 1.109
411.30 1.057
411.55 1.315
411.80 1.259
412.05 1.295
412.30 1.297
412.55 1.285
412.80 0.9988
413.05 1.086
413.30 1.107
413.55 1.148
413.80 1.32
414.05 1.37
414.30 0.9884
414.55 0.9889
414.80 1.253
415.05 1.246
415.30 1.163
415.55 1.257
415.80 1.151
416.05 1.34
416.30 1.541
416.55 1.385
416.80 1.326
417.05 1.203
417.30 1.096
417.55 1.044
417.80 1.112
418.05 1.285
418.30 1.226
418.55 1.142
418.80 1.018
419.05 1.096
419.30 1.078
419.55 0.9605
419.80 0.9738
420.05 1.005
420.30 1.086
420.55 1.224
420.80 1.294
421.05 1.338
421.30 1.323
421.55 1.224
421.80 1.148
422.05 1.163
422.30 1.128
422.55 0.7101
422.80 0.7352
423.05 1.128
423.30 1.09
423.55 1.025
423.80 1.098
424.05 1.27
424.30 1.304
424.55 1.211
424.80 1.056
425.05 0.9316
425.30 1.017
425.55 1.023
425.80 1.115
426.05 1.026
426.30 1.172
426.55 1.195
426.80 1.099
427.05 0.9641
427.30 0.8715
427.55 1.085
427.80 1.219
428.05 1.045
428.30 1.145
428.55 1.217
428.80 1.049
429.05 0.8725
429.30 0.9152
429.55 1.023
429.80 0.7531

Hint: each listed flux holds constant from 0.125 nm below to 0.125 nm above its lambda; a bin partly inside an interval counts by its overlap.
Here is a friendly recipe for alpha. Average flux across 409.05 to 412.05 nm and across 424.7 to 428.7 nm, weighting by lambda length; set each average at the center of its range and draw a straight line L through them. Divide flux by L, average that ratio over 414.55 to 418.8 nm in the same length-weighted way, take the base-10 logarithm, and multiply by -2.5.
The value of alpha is -0.10 mag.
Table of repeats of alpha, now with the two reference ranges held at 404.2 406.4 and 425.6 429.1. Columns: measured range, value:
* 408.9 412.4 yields -0.04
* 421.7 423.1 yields 0.10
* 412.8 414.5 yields -0.04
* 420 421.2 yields -0.10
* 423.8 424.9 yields -0.11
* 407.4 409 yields -0.04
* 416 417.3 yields -0.21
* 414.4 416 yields -0.07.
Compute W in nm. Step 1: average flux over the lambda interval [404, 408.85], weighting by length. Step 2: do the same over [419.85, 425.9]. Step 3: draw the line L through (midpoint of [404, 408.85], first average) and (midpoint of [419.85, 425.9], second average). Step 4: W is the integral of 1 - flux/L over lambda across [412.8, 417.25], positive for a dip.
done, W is -0.410 nm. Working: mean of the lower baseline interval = 1.12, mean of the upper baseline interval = 1.11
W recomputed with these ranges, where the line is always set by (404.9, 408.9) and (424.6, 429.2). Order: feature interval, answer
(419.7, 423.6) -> -0.07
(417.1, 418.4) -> -0.07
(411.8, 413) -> -0.11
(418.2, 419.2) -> -0.02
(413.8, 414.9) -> -0.06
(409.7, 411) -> 0.08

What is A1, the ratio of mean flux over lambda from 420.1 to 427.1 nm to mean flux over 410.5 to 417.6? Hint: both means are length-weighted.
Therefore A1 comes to 0.92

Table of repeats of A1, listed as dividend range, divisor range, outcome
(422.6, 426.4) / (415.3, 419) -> 0.88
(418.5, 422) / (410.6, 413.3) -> 0.97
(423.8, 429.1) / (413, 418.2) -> 0.90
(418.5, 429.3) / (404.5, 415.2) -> 0.95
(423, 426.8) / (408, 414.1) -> 0.95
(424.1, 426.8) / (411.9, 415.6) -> 0.94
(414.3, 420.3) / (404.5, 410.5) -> 1.04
